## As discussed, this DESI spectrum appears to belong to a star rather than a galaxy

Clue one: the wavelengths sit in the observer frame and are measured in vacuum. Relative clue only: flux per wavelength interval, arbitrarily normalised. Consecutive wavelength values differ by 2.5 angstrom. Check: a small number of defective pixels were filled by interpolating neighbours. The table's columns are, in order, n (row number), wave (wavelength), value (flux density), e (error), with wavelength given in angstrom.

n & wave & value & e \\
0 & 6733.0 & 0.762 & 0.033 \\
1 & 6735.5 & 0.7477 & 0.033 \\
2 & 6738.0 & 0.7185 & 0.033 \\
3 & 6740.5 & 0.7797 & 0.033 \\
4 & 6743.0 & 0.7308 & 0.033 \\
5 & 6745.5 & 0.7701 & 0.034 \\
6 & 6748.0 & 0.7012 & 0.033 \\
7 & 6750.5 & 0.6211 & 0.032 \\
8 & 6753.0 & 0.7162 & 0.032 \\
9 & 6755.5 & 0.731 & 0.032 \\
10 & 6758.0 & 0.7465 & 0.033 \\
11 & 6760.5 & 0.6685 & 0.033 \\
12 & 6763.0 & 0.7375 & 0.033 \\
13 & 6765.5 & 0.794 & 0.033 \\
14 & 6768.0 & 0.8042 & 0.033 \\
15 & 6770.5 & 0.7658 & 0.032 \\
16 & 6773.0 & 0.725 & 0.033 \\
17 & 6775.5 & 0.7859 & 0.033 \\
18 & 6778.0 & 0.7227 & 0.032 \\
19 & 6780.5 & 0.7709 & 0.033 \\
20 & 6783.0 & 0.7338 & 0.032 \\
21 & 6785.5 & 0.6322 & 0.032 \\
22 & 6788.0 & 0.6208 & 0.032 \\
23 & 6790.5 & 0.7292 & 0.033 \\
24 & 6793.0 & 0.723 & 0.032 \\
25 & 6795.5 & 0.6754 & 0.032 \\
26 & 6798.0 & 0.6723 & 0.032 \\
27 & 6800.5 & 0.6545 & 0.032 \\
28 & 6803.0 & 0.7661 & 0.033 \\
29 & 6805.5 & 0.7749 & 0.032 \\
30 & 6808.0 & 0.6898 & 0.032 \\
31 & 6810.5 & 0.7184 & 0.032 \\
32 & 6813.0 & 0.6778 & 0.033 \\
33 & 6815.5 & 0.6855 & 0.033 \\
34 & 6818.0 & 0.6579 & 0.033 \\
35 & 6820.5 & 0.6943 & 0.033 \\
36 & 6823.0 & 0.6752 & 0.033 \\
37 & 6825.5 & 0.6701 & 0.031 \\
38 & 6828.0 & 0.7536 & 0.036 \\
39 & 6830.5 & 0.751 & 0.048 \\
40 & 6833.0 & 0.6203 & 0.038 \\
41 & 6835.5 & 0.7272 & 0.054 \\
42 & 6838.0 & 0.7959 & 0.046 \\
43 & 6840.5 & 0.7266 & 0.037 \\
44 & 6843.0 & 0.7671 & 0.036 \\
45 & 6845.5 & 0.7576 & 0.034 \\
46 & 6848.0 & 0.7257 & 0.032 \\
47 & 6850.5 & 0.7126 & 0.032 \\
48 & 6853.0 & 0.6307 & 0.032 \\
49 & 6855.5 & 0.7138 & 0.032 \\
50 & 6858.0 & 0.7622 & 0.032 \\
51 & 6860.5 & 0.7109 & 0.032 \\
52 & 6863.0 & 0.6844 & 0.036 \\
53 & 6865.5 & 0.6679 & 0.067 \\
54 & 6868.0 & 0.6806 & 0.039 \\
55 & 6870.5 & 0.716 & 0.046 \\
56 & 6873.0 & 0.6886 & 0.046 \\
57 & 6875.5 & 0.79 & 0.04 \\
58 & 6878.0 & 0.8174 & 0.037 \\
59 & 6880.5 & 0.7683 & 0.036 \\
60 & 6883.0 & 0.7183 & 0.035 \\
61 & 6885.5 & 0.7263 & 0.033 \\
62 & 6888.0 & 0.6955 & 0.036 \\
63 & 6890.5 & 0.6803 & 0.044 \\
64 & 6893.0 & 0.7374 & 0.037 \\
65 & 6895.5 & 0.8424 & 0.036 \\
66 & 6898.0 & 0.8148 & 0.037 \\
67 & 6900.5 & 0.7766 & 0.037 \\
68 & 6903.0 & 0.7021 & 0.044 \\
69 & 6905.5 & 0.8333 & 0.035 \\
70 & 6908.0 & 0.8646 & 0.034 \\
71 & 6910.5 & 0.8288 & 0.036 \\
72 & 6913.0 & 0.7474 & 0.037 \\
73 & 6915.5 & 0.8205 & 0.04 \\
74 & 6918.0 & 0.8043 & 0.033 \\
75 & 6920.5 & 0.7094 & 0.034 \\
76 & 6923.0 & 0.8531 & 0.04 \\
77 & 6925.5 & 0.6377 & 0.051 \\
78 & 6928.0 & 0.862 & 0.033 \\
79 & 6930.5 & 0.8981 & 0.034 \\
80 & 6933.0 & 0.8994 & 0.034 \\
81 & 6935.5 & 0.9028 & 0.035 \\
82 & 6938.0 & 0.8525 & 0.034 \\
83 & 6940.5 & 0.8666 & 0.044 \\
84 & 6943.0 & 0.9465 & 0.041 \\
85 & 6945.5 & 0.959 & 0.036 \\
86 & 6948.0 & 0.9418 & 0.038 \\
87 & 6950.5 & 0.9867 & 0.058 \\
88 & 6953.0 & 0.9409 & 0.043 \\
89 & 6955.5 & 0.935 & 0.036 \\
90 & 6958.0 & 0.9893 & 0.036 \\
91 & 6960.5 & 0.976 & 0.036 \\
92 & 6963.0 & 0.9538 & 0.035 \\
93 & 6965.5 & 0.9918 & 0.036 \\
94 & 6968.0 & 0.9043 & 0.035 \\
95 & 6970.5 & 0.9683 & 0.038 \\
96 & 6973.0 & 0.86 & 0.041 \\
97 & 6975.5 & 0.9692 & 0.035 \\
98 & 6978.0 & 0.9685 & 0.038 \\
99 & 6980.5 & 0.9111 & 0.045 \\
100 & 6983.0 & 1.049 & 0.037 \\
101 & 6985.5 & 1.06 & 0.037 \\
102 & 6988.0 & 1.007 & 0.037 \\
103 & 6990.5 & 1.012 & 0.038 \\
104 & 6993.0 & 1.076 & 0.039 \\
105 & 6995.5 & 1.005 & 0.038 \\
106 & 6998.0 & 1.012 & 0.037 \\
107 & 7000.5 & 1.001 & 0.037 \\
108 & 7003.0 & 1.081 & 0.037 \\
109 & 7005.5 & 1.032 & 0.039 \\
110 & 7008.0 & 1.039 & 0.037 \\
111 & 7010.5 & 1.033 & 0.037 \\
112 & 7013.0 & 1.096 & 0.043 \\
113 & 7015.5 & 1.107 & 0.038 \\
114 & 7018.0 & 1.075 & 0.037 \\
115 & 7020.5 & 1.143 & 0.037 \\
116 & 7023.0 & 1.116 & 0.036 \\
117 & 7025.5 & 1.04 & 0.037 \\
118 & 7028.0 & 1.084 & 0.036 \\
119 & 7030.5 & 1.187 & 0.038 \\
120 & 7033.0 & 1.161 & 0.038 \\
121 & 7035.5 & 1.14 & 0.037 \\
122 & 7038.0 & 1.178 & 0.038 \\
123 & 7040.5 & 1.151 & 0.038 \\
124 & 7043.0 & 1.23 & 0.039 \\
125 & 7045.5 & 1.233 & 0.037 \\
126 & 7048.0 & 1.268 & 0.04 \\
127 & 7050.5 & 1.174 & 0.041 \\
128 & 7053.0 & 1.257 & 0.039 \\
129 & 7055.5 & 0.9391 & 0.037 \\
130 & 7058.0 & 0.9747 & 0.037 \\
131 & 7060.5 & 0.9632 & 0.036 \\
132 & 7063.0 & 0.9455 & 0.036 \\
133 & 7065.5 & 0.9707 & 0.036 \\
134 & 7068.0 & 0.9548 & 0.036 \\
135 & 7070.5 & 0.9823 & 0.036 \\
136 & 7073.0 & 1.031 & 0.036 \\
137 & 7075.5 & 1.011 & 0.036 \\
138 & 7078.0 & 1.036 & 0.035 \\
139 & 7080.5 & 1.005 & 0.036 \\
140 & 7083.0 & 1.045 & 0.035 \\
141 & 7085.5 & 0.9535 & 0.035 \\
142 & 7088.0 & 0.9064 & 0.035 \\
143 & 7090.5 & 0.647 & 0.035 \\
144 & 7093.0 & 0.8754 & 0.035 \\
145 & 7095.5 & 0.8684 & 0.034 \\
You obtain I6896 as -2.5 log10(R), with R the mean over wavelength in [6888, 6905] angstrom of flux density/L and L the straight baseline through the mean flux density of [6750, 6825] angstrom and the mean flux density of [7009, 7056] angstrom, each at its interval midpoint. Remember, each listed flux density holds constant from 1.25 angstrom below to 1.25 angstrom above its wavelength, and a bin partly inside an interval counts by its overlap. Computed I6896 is 0.19 mag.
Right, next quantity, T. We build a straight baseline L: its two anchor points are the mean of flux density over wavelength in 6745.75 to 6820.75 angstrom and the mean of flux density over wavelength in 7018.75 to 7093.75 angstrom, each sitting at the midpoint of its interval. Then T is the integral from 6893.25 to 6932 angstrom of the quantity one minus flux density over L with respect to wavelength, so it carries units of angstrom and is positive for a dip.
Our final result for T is 3.40 angstrom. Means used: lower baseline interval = 0.714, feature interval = 0.799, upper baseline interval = 1.05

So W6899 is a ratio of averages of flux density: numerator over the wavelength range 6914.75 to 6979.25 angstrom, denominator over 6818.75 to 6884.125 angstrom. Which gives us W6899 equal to 1.3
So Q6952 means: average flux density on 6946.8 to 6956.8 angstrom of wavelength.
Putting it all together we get 0.951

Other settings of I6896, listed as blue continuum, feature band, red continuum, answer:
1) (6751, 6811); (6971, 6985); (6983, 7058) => 0.08 mag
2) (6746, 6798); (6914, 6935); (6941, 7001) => 0.13 mag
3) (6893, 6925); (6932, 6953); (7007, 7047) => -0.04 mag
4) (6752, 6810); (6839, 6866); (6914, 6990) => 0.12 mag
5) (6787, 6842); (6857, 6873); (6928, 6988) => 0.13 mag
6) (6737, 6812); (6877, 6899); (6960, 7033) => 0.17 mag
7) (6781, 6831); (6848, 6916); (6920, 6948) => 0.07 mag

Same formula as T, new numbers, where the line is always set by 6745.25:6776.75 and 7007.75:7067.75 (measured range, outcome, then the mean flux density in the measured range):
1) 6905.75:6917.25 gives 1.46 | 0.816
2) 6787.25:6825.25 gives 4.78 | 0.695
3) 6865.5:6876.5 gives 2.12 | 0.711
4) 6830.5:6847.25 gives 2.10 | 0.734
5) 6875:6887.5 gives 1.90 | 0.758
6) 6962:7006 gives 1.70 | 0.992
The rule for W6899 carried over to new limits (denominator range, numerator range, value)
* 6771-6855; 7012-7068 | 1.56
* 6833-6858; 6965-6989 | 1.34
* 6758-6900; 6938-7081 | 1.43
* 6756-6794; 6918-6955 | 1.20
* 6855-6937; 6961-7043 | 1.36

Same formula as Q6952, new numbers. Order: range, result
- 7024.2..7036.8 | 1.12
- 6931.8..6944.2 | 0.893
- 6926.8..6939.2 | 0.883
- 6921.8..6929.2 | 0.783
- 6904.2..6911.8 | 0.841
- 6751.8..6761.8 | 0.716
